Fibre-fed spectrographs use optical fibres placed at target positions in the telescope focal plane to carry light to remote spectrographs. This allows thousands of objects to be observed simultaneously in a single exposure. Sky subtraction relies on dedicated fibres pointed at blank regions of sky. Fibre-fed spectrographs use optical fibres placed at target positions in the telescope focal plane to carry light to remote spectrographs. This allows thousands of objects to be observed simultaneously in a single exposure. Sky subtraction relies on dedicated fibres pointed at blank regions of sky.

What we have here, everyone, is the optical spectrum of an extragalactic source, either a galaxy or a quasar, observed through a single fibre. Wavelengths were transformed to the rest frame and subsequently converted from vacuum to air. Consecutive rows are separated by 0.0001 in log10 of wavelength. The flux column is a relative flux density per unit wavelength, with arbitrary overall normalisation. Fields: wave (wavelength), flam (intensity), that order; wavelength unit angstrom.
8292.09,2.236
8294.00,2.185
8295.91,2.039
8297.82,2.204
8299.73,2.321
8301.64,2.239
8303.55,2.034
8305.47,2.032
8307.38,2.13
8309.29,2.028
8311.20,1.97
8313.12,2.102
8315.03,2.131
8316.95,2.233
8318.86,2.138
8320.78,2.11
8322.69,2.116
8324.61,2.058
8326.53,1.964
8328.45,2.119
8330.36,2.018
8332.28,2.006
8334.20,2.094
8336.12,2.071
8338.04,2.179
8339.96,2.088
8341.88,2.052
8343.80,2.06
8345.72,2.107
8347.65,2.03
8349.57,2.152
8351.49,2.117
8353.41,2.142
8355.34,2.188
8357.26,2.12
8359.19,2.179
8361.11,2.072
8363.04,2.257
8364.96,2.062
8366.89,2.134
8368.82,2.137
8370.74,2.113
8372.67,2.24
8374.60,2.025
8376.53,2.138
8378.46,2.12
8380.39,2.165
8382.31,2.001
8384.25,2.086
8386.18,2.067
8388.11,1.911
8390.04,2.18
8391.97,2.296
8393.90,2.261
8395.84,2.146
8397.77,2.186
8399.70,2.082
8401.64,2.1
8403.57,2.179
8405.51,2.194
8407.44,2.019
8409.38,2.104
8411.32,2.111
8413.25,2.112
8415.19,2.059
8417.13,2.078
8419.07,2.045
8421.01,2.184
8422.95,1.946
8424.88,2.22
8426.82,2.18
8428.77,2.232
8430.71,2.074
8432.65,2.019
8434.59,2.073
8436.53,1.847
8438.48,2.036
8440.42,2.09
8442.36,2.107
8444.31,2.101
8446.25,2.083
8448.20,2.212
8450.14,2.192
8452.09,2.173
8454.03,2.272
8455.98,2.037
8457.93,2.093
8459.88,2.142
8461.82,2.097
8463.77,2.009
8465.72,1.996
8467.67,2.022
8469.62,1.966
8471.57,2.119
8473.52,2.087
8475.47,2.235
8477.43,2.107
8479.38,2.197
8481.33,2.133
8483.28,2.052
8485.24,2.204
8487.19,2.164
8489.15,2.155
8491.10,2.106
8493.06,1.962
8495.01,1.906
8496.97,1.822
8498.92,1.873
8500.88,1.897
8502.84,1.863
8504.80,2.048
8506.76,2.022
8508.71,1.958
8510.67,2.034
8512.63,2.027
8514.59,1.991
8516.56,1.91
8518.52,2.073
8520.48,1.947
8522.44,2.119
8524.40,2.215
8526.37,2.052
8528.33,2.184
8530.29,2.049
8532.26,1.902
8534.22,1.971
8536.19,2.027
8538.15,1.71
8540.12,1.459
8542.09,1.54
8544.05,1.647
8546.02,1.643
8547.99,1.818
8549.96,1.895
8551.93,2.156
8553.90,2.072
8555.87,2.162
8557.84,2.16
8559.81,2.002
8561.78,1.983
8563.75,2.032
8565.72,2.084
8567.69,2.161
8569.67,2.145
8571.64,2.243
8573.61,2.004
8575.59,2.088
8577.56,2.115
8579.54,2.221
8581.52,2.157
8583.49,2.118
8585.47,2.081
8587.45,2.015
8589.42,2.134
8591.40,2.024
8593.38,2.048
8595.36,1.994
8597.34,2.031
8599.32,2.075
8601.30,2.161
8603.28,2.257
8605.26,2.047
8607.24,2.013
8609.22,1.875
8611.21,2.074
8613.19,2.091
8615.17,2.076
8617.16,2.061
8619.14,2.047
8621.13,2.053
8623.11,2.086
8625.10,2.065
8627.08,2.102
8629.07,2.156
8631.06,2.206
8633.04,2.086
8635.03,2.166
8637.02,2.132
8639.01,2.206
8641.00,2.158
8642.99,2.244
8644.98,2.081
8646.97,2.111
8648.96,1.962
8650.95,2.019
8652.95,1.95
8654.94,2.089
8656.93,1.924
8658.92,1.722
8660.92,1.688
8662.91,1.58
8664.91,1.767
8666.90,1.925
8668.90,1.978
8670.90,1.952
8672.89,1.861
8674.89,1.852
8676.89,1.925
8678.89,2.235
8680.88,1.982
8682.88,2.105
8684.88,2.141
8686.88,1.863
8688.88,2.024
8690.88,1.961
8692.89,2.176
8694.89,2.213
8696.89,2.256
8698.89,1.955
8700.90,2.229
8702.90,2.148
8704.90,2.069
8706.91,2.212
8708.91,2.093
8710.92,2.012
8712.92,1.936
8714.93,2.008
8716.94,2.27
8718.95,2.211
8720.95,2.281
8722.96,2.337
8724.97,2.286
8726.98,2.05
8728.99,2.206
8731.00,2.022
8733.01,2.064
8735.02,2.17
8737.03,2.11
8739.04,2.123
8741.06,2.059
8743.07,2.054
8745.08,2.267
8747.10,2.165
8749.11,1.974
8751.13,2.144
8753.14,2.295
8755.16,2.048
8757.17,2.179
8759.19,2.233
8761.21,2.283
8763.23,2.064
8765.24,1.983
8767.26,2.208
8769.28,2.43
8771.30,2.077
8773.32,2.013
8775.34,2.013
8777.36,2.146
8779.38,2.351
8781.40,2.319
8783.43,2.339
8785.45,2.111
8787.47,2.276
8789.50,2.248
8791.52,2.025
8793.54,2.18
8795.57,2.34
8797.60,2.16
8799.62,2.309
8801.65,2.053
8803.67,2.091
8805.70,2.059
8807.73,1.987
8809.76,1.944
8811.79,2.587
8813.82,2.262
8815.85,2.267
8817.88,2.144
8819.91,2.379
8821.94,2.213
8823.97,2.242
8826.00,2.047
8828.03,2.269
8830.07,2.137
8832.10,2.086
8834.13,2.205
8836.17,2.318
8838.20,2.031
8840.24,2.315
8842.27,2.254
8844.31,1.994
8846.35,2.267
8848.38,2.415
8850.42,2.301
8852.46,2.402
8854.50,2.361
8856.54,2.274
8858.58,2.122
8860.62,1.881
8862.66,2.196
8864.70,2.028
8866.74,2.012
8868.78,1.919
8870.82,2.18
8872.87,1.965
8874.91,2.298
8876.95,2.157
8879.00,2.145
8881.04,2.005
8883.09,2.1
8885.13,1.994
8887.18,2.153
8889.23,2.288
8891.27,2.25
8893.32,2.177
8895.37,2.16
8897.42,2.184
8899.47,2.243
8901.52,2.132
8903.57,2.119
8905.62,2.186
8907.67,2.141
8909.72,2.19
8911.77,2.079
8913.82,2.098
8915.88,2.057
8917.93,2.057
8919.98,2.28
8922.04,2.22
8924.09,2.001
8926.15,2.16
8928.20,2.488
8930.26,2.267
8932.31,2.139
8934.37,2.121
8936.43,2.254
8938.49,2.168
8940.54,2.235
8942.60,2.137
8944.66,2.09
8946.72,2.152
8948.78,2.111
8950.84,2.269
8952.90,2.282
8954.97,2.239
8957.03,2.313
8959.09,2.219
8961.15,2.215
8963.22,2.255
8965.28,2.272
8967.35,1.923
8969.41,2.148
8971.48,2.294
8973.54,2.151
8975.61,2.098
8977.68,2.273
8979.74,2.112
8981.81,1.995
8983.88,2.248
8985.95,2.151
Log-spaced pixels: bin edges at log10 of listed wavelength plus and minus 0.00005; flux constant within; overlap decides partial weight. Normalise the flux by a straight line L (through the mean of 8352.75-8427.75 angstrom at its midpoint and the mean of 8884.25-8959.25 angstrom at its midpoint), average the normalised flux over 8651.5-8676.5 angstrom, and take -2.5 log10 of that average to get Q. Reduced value 0.16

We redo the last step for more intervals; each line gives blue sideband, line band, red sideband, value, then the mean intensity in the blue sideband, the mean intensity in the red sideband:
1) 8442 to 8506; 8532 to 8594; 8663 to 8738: 0.041 mag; 2.07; 2.07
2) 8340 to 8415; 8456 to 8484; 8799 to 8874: 0.022 mag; 2.12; 2.18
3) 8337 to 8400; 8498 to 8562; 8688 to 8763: 0.095 mag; 2.12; 2.14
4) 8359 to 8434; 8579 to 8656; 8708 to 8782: 0.025 mag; 2.12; 2.15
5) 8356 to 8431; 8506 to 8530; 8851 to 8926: 0.043 mag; 2.12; 2.14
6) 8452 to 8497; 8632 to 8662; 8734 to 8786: 0.051 mag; 2.09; 2.16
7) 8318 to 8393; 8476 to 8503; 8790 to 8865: 0.048 mag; 2.11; 2.2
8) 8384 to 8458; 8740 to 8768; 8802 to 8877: 0.013 mag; 2.11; 2.18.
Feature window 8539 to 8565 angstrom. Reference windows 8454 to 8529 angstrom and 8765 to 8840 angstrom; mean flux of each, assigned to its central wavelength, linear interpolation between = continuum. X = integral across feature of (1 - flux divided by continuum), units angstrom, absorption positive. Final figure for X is 2.3 angstrom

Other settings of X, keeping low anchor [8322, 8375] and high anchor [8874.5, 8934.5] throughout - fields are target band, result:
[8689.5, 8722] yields 0.24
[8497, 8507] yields 0.93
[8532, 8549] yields 3.08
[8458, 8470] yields 0.40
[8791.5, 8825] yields -0.68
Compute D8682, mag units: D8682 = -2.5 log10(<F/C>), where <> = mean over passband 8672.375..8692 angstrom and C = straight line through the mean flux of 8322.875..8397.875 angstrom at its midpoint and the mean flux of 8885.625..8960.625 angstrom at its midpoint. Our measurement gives 0.08 mag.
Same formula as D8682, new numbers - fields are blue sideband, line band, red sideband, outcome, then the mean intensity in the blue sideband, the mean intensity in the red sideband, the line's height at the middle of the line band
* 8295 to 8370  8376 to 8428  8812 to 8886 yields 0.000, 2.11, 2.18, 2.12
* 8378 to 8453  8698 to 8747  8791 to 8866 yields 0.020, 2.11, 2.19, 2.17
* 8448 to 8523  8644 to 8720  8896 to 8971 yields 0.051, 2.06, 2.18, 2.11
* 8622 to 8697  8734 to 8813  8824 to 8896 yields -0.031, 2.02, 2.16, 2.1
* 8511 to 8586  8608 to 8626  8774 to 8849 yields 0.004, 2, 2.2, 2.05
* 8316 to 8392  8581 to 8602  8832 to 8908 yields 0.031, 2.11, 2.17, 2.13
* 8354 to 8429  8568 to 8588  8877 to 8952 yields 0.009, 2.13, 2.16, 2.14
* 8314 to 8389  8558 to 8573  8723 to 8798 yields 0.020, 2.1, 2.16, 2.14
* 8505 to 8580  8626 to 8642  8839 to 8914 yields -0.058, 1.99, 2.16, 2.04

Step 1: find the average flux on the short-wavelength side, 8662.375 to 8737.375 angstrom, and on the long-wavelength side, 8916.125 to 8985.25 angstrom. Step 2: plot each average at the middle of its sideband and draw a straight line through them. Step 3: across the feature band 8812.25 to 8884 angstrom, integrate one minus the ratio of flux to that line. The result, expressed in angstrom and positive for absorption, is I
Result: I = -1.44 angstrom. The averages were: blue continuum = 2.07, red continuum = 2.19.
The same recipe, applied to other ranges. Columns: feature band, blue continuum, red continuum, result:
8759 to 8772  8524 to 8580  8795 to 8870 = -0.3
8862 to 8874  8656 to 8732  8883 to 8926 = 0.5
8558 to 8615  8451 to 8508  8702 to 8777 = 0.3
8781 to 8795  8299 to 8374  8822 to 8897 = -0.4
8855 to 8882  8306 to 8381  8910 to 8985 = 0.9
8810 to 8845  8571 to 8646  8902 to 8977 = -1.1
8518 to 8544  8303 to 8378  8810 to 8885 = 2.5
